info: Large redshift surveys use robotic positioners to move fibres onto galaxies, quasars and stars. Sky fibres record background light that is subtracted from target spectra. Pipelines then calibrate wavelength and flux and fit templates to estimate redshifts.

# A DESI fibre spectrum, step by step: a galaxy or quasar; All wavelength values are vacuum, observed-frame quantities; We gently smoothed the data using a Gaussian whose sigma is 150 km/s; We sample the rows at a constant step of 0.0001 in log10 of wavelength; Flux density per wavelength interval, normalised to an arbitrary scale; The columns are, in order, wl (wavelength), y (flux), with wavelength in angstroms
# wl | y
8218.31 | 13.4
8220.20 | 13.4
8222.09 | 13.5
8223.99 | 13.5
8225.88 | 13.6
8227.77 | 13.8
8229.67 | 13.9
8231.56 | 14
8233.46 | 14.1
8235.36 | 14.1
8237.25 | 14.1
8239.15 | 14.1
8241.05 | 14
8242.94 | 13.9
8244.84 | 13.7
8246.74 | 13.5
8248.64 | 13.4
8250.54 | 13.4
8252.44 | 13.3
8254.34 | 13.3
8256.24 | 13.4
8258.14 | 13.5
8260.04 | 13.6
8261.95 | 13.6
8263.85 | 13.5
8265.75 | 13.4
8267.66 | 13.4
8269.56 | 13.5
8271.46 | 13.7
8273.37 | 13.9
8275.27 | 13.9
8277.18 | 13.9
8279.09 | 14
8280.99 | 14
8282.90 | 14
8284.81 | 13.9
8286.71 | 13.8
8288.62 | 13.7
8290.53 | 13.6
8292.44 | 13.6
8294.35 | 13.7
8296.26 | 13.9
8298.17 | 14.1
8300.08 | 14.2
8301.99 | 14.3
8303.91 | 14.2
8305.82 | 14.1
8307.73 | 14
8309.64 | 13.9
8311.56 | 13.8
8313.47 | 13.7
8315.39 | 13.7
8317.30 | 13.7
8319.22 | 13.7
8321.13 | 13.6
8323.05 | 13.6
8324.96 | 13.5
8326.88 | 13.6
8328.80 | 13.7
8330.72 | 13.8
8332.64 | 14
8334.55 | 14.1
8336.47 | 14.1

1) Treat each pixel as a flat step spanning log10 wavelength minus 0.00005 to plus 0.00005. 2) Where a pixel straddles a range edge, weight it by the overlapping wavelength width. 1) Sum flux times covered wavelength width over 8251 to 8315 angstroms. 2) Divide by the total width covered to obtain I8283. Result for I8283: 13.8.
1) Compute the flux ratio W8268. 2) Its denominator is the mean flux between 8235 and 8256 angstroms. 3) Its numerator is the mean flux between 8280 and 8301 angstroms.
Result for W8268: 1.01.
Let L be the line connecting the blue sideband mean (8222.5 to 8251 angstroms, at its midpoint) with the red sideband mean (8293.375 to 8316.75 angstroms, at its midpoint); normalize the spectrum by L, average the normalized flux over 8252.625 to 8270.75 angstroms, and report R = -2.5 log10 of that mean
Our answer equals 0.03 mag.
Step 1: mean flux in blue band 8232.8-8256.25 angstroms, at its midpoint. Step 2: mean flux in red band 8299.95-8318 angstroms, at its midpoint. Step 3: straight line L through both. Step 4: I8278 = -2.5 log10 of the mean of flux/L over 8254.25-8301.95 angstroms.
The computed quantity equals 0.008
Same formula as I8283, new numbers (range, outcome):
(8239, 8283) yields 13.6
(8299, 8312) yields 14.1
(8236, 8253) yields 13.7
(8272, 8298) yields 13.8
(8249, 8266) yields 13.4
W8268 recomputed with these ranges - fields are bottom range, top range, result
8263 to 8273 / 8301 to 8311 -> 1.04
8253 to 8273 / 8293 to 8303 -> 1.04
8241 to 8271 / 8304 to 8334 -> 1.02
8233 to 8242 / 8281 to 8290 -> 0.98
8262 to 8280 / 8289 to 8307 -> 1.02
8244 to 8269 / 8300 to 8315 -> 1.04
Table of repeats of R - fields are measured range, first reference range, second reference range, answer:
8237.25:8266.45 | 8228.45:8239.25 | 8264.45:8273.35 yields 0.02 mag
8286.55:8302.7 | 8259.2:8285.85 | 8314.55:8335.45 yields -0.01 mag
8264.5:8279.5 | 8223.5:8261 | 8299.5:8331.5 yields 0.00 mag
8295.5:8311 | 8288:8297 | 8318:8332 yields -0.03 mag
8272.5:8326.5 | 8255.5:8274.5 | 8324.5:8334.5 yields -0.01 mag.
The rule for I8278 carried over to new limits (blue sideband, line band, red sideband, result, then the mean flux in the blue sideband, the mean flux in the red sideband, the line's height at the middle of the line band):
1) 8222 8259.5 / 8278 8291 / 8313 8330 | -0.02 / 13.7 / 13.6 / 13.7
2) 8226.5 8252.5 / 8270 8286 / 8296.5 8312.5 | 0.00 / 13.8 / 14.1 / 14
